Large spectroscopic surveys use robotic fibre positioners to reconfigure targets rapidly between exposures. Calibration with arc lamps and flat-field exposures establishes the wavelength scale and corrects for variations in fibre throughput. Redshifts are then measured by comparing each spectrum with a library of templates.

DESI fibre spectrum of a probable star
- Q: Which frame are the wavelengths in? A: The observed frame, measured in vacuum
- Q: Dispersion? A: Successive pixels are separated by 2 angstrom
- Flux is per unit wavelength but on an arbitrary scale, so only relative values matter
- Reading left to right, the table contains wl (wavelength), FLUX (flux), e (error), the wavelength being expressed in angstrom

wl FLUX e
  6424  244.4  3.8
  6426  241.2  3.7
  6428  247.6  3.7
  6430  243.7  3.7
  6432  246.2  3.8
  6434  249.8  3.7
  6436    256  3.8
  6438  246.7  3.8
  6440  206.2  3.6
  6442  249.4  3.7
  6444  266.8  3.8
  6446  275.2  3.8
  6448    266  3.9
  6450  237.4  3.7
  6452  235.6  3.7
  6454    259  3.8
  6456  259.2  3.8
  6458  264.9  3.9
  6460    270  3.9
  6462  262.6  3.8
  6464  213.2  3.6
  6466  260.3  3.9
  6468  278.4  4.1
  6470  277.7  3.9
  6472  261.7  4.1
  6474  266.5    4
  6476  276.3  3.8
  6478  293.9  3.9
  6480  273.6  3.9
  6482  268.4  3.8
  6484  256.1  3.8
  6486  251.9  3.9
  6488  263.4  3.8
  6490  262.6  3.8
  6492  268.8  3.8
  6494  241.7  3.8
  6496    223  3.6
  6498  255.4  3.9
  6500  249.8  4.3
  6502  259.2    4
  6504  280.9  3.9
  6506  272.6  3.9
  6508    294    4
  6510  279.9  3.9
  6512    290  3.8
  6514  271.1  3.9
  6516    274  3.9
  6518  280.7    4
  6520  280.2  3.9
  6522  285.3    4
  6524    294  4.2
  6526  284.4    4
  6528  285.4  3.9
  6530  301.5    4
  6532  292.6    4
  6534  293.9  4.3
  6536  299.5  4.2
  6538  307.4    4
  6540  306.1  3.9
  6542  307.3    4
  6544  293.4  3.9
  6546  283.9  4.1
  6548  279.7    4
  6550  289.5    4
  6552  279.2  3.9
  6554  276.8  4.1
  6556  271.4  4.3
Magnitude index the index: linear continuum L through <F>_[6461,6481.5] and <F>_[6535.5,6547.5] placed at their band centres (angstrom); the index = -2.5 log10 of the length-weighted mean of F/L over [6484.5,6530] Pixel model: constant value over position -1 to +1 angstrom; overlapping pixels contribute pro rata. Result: 0.048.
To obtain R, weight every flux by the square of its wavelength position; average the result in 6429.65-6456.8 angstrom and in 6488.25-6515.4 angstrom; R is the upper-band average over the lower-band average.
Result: 1.08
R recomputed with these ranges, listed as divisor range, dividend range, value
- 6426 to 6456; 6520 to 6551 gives 1.21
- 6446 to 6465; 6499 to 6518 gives 1.10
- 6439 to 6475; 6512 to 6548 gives 1.16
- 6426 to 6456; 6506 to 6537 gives 1.18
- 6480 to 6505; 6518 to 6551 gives 1.15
